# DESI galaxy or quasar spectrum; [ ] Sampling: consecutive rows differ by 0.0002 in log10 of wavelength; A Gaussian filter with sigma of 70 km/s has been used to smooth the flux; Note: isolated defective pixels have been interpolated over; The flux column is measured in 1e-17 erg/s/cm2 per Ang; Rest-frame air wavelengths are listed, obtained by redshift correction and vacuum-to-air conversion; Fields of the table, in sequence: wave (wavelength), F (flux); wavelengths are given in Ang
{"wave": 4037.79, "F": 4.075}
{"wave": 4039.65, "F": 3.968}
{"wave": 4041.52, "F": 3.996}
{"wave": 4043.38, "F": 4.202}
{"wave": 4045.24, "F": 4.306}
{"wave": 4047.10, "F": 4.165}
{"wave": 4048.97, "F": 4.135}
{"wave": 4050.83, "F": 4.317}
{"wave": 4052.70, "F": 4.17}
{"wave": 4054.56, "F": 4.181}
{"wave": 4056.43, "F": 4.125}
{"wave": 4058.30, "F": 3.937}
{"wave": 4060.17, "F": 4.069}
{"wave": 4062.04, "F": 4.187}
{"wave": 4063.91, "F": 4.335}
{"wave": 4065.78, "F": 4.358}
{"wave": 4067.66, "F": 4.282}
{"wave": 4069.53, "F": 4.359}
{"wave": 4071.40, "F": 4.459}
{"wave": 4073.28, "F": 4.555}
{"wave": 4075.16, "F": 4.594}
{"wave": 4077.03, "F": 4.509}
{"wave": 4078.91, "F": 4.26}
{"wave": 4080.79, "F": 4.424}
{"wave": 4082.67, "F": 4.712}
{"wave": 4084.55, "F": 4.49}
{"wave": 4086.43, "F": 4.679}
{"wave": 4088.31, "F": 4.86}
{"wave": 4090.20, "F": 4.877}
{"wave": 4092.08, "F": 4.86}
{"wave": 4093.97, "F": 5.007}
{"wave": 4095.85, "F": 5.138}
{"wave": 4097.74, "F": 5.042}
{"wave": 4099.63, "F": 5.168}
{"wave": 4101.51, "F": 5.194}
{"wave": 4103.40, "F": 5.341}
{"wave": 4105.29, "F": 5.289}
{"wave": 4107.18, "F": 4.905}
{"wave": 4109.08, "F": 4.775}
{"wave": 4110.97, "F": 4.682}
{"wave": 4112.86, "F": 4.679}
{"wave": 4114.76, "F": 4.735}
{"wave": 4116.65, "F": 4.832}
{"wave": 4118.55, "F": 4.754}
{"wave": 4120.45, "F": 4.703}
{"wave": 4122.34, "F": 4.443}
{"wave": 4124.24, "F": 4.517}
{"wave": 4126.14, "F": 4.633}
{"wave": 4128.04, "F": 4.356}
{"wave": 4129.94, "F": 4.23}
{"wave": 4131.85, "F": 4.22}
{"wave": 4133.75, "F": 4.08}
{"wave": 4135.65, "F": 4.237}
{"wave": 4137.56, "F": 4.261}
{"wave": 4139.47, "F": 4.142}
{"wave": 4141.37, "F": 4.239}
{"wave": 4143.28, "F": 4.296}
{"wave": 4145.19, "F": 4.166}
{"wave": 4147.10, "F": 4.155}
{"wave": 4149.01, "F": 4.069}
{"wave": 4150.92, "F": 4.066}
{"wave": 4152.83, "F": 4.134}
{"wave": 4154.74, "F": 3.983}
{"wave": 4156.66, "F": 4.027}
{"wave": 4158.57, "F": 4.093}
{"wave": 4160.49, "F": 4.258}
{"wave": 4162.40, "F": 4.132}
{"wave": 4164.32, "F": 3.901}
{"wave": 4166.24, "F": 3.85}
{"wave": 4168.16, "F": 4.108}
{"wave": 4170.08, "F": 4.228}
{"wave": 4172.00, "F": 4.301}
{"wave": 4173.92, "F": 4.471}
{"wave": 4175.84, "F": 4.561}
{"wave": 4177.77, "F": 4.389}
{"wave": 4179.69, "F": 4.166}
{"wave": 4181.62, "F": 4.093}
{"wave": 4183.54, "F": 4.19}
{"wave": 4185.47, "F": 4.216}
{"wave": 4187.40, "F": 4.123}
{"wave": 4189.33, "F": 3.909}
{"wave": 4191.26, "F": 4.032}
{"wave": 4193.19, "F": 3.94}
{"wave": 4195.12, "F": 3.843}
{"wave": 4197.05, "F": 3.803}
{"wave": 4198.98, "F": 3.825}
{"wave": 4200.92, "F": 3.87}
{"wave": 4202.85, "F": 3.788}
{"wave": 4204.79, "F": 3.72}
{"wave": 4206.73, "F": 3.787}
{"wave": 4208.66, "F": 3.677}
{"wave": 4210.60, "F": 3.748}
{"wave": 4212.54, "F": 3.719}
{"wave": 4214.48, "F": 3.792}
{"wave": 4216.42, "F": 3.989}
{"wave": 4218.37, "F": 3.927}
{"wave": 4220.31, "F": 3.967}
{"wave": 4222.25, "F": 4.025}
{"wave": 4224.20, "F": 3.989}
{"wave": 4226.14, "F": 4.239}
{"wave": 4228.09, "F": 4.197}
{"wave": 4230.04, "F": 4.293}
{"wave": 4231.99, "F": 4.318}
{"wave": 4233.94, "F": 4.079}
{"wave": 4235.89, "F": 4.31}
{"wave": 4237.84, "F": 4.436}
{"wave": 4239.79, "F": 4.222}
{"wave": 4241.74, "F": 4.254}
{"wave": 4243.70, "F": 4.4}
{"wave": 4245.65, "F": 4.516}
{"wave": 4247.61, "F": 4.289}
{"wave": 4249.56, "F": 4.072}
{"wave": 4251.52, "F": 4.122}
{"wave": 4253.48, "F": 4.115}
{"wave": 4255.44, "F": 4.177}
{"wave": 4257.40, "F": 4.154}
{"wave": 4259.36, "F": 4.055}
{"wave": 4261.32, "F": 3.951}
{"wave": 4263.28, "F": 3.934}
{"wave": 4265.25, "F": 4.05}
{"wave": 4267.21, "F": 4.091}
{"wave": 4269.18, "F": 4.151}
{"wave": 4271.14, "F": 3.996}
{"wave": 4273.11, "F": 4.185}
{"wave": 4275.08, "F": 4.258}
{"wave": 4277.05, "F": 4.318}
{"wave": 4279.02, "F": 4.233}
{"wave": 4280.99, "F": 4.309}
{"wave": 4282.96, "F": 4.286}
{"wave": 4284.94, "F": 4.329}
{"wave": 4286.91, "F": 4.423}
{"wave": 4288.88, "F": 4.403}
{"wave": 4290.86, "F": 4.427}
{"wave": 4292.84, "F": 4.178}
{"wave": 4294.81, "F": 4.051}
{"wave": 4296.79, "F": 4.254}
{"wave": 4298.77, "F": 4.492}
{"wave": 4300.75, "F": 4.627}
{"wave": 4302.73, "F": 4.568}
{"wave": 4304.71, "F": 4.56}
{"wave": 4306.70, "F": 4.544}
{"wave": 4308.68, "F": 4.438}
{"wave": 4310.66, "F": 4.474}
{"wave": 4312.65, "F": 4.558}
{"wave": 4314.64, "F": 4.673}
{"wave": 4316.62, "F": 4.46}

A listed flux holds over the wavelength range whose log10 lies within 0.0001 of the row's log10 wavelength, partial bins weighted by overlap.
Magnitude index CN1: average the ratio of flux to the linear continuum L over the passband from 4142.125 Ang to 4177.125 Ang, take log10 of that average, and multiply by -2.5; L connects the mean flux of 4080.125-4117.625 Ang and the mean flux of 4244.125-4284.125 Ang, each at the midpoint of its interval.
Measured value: 0.115 mag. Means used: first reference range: 4.89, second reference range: 4.17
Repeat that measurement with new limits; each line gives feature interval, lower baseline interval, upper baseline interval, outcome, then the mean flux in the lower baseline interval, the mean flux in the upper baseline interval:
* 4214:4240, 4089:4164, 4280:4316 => 0.08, 4.52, 4.42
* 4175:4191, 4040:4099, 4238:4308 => 0.04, 4.44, 4.26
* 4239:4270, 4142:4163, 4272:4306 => 0.03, 4.13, 4.35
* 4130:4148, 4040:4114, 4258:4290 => 0.06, 4.55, 4.19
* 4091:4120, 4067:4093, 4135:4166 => -0.13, 4.57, 4.13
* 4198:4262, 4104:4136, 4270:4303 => 0.09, 4.61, 4.31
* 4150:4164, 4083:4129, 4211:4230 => 0.09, 4.83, 3.99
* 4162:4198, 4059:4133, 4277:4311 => 0.11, 4.65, 4.39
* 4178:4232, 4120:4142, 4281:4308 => 0.10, 4.33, 4.39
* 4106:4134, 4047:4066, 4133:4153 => -0.10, 4.17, 4.17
